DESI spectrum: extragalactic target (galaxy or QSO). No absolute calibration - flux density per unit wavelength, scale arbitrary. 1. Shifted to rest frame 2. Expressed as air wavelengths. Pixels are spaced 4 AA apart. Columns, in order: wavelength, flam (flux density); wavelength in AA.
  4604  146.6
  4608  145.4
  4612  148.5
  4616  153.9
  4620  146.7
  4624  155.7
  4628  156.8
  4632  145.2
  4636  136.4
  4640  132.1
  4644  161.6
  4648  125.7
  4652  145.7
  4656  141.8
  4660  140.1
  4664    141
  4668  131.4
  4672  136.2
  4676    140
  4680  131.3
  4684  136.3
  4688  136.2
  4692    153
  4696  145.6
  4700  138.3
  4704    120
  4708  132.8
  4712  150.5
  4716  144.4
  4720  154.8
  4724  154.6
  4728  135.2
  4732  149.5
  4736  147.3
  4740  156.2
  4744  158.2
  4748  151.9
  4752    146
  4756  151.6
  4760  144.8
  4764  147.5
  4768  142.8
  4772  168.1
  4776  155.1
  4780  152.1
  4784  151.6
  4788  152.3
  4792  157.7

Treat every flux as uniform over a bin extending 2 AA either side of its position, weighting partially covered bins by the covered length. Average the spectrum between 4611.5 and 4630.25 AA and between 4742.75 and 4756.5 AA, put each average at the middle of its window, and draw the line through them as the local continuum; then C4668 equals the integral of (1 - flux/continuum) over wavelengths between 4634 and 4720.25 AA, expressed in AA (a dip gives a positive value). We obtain 7.17 AA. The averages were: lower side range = 153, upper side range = 152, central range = 139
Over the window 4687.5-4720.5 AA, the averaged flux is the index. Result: 141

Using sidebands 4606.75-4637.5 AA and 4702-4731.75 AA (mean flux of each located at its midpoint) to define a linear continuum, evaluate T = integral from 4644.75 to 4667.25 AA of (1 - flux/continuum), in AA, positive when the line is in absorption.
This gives 1.0 AA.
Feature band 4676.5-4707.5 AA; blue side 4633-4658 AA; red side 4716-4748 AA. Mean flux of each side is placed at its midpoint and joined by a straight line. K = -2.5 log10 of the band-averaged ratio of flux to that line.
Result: 0.07 mag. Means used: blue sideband 141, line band 137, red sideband 150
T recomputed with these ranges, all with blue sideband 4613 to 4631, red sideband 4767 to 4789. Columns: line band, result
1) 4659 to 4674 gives 1.6 AA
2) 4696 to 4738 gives 2.9 AA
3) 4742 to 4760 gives 0.3 AA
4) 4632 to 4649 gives 1.4 AA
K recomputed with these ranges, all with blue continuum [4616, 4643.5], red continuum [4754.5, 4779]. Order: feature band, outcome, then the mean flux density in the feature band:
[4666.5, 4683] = 0.104 mag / 135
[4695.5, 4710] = 0.127 mag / 133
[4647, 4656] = 0.073 mag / 138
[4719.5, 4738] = 0.019 mag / 148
